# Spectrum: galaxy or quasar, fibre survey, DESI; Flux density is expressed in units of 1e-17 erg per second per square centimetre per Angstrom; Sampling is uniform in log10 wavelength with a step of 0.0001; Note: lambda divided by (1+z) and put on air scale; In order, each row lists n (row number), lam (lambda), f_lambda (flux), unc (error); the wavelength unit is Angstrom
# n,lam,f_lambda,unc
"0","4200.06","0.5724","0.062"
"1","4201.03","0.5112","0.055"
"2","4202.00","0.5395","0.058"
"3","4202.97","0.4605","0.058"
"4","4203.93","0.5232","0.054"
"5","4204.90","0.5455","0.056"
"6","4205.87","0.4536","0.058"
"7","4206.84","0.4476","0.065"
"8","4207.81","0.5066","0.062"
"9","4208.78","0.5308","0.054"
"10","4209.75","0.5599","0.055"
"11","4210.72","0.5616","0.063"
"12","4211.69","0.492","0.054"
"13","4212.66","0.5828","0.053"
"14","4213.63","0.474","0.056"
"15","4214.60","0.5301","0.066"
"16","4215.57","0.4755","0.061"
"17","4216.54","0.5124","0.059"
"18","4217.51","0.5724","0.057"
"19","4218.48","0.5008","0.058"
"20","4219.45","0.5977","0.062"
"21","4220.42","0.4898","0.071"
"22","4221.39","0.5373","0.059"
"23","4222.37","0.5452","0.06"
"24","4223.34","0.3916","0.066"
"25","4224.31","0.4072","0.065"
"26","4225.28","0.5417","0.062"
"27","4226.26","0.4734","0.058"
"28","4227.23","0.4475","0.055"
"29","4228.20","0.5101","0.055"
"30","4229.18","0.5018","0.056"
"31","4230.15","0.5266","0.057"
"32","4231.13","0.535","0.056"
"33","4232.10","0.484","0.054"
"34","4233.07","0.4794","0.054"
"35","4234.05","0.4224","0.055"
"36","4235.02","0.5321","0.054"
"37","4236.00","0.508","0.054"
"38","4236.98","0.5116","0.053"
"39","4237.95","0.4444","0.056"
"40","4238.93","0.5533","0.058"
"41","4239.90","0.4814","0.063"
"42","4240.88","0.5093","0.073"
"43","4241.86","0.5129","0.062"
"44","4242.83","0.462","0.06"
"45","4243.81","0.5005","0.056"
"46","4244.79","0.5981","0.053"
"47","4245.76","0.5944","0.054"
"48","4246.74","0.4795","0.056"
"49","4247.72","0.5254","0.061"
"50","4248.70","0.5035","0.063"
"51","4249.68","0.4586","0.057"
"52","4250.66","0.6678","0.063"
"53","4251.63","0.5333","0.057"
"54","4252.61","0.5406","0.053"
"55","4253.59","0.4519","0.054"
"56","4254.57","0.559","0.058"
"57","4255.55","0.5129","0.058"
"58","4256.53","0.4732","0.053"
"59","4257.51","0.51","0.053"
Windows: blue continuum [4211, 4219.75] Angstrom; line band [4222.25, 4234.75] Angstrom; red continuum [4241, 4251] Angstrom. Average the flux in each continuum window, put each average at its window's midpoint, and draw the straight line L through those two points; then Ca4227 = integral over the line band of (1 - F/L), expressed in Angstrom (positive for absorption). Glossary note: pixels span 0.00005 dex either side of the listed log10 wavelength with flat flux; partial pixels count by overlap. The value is 1.1 Angstrom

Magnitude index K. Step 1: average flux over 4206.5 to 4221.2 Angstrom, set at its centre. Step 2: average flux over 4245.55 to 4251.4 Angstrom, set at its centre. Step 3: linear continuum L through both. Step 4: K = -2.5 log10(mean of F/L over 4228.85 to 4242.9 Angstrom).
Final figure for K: 0.07 mag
